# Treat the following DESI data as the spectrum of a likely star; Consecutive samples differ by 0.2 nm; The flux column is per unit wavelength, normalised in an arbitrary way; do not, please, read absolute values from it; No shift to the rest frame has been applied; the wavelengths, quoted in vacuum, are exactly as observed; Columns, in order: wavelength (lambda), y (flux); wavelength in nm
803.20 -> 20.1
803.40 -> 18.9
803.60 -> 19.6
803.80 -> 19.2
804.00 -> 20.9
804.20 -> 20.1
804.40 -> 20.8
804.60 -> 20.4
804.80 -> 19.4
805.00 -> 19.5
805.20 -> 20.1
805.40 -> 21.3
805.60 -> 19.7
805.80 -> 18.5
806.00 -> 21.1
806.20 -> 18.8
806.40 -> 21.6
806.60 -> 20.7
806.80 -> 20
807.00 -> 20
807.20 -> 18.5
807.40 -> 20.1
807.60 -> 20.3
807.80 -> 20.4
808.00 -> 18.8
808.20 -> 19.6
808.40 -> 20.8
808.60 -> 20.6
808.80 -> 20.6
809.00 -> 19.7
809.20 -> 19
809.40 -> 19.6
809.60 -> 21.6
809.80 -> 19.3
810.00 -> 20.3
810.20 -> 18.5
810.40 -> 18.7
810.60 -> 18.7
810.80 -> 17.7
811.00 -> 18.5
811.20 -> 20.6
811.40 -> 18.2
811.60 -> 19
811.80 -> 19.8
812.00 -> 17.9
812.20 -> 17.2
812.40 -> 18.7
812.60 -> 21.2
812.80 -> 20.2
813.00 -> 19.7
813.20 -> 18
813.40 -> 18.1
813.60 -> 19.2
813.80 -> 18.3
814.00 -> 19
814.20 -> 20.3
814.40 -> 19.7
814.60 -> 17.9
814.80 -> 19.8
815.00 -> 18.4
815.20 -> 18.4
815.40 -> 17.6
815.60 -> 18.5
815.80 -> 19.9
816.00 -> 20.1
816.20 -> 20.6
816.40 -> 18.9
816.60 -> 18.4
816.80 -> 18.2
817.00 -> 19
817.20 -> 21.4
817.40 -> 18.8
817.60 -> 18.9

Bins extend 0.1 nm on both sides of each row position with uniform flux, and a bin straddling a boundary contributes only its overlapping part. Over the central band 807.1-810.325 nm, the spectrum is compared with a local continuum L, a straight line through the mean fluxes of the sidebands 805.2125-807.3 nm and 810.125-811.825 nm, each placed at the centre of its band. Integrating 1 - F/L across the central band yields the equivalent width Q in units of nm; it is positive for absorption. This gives -0.08 nm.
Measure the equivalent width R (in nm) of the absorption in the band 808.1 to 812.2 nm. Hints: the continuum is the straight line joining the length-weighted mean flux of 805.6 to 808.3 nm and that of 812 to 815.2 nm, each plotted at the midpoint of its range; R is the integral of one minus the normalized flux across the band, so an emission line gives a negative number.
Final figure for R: 0.01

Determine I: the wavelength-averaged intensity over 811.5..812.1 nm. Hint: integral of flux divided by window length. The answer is 18.9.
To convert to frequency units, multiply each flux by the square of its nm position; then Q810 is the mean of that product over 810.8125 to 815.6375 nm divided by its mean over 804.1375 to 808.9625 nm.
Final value 0.96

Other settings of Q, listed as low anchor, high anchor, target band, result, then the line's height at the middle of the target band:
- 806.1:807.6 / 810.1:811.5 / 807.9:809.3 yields -0.03 nm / 19.4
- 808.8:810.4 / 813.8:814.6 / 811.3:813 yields 0.03 nm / 19.5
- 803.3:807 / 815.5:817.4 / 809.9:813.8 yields 0.14 nm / 19.7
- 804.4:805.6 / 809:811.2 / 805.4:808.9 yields -0.05 nm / 19.8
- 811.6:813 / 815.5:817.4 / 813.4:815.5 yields 0.05 nm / 19.3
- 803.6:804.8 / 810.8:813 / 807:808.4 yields 0.00 nm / 19.7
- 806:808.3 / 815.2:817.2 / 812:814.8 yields 0.05 nm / 19.4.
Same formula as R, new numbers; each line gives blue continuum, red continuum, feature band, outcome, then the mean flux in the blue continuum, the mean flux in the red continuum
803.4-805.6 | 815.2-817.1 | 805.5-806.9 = -0.01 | 20.1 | 19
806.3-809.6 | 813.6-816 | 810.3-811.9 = 0.05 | 20.1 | 19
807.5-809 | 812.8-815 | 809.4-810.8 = 0.03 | 20.1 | 19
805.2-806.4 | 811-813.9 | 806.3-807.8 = -0.03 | 20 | 19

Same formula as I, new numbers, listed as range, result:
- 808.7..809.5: 19.7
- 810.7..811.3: 18.9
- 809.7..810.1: 19.8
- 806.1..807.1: 20.2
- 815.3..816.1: 19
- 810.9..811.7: 19.1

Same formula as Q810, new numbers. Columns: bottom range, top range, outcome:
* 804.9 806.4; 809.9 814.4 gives 0.97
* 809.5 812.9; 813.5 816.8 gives 1.00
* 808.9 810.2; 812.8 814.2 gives 0.97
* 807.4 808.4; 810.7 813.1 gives 0.97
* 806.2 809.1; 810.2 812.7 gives 0.95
